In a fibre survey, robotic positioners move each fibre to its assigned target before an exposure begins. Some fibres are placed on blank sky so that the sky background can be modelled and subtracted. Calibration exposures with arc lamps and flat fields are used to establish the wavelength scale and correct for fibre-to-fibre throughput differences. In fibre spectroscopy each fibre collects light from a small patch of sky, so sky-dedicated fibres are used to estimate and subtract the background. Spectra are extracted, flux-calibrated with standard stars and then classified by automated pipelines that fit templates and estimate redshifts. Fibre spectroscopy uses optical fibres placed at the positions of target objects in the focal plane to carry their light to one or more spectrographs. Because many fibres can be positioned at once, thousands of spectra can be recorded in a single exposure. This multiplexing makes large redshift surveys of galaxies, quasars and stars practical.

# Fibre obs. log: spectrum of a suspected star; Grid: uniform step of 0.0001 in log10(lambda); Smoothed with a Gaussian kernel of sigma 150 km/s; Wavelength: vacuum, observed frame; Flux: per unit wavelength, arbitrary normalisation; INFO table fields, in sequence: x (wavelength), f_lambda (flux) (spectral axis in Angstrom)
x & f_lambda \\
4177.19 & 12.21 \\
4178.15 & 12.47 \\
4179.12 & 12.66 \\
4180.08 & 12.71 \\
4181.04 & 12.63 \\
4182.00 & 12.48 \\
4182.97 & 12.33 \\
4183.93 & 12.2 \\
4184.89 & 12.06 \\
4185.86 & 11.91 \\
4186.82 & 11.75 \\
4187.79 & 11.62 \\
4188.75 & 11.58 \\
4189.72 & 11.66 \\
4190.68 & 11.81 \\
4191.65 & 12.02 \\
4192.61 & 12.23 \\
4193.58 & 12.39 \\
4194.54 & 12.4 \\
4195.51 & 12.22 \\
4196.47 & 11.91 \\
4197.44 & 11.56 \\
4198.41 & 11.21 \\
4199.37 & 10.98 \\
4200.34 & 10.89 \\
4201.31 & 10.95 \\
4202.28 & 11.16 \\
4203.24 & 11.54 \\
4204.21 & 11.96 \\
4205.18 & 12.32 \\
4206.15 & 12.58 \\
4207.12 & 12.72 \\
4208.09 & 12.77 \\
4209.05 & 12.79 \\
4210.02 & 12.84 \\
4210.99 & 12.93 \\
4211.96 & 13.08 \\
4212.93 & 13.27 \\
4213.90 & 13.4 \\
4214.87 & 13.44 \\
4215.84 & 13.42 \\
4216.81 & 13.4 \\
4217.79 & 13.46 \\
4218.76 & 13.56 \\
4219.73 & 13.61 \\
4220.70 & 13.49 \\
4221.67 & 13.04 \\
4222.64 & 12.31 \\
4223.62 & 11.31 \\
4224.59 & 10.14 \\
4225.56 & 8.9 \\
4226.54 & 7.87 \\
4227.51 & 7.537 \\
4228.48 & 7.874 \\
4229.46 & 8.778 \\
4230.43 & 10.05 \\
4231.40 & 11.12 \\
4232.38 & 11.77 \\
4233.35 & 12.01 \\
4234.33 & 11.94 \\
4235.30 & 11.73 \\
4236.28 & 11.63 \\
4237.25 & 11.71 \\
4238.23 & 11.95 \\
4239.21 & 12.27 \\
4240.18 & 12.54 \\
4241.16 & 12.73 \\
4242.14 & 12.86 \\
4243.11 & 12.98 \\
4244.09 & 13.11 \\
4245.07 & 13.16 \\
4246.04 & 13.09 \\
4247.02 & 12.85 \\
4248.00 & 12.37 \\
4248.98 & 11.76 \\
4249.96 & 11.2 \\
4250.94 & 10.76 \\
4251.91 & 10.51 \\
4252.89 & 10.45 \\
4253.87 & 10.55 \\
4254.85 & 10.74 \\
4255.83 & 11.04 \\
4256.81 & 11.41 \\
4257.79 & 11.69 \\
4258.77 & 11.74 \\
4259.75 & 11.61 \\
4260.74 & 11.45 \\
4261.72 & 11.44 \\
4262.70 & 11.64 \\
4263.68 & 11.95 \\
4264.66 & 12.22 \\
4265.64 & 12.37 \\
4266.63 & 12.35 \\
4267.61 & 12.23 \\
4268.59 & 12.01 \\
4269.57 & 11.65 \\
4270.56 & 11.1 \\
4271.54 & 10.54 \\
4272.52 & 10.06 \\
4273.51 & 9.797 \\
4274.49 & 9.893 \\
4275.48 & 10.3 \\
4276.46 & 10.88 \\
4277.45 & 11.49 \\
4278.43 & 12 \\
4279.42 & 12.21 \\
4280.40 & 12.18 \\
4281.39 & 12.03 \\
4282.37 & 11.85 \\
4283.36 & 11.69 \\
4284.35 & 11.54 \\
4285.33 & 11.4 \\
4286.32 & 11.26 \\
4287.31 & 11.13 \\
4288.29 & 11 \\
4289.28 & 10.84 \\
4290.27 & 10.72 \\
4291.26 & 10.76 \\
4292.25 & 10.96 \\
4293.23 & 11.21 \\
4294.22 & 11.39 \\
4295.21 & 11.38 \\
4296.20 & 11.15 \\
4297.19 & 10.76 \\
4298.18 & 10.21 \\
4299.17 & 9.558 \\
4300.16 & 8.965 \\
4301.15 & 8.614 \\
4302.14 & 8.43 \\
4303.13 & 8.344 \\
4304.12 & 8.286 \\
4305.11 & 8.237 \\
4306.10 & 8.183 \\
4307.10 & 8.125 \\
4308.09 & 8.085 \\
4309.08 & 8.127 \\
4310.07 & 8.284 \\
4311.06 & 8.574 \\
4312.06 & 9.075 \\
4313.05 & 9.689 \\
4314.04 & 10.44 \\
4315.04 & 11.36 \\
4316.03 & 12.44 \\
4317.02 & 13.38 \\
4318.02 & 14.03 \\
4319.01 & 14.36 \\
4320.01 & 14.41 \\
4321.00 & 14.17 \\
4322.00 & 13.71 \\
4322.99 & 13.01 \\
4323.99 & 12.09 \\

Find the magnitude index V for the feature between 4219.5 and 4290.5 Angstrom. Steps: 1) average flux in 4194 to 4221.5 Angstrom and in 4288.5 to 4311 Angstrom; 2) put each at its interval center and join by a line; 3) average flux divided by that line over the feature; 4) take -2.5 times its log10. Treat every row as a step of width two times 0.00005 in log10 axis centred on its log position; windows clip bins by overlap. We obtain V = -0.044 mag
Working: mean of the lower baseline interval 12.5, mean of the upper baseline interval 9.57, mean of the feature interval 11.4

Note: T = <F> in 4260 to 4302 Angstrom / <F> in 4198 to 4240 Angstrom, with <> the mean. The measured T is 0.9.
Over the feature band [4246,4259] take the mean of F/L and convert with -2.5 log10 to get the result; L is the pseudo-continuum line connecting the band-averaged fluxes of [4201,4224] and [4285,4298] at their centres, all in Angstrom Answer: 0.05 mag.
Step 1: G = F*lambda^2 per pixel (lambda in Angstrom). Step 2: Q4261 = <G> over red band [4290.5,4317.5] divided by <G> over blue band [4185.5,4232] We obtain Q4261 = 0.9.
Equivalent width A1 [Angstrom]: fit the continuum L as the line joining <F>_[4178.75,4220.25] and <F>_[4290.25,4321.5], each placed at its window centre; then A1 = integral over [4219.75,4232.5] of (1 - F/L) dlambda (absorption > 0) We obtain 1.6 Angstrom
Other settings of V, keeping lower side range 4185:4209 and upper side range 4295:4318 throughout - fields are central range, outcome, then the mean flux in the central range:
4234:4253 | -0.11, 12.1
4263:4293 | -0.12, 11.3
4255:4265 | -0.10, 11.6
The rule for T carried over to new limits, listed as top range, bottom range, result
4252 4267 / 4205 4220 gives 0.88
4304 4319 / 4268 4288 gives 0.88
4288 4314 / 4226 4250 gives 0.83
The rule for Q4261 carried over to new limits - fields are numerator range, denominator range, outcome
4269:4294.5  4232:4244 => 0.93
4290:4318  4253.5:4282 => 0.88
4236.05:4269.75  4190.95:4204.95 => 1.04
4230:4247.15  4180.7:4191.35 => 1.04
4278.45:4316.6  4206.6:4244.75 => 0.89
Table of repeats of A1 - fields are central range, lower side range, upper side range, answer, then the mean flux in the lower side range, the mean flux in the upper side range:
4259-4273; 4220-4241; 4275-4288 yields -0.3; 11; 11.5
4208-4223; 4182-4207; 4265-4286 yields -1.9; 11.8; 11.4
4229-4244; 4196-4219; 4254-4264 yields 0.1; 12.4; 11.4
